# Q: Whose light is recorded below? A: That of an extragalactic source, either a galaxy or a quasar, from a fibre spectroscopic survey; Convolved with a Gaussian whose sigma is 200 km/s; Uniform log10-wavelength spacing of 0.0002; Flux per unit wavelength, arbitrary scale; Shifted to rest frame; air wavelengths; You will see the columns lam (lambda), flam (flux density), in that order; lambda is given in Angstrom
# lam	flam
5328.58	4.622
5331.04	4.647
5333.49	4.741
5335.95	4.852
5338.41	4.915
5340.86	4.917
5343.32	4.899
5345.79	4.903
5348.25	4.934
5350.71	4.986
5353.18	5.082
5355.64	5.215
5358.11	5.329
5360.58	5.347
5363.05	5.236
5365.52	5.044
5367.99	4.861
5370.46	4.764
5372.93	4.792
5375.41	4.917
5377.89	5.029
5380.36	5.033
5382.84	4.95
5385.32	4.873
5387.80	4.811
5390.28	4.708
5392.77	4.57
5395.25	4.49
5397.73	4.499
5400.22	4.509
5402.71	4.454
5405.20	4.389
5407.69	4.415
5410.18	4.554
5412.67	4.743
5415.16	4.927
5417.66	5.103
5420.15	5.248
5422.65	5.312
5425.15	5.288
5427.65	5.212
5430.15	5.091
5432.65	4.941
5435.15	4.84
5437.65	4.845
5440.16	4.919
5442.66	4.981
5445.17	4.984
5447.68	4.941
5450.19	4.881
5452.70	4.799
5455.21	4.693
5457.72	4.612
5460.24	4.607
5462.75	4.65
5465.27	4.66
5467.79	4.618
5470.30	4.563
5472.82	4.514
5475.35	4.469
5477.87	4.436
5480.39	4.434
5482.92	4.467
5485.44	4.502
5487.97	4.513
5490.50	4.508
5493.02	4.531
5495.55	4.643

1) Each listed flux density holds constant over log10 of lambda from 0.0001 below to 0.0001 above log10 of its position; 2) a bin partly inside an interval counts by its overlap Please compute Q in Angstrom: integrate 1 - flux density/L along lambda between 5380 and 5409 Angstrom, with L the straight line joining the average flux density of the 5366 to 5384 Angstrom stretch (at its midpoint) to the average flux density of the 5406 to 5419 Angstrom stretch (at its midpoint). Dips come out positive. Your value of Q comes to 1.2 Angstrom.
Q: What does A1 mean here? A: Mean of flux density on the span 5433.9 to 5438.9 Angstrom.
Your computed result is 4.85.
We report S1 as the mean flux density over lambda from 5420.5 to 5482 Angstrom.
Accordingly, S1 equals 4.81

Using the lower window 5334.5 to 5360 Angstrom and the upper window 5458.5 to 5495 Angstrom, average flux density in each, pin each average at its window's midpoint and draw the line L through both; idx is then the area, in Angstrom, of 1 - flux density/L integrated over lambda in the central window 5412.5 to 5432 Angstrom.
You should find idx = -1.6 Angstrom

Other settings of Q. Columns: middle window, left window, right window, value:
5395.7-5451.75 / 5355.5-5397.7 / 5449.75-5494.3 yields -1.4 Angstrom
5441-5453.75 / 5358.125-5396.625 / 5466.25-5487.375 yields -0.8 Angstrom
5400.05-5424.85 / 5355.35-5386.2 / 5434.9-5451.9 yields 0.8 Angstrom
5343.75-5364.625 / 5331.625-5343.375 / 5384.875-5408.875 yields -1.5 Angstrom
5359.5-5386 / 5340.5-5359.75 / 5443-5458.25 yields 0.1 Angstrom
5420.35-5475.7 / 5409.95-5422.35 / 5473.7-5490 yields -1.4 Angstrom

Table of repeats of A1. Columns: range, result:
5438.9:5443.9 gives 4.95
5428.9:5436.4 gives 4.96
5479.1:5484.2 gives 4.45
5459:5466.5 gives 4.64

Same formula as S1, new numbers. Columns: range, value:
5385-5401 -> 4.63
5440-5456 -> 4.89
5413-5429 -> 5.15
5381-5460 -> 4.82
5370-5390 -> 4.89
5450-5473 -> 4.66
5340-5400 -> 4.92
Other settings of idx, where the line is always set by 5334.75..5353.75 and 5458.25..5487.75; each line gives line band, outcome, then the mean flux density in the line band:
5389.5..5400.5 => 0.5 Angstrom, 4.55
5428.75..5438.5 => -0.6 Angstrom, 4.94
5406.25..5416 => 0.2 Angstrom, 4.65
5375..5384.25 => -0.3 Angstrom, 4.99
